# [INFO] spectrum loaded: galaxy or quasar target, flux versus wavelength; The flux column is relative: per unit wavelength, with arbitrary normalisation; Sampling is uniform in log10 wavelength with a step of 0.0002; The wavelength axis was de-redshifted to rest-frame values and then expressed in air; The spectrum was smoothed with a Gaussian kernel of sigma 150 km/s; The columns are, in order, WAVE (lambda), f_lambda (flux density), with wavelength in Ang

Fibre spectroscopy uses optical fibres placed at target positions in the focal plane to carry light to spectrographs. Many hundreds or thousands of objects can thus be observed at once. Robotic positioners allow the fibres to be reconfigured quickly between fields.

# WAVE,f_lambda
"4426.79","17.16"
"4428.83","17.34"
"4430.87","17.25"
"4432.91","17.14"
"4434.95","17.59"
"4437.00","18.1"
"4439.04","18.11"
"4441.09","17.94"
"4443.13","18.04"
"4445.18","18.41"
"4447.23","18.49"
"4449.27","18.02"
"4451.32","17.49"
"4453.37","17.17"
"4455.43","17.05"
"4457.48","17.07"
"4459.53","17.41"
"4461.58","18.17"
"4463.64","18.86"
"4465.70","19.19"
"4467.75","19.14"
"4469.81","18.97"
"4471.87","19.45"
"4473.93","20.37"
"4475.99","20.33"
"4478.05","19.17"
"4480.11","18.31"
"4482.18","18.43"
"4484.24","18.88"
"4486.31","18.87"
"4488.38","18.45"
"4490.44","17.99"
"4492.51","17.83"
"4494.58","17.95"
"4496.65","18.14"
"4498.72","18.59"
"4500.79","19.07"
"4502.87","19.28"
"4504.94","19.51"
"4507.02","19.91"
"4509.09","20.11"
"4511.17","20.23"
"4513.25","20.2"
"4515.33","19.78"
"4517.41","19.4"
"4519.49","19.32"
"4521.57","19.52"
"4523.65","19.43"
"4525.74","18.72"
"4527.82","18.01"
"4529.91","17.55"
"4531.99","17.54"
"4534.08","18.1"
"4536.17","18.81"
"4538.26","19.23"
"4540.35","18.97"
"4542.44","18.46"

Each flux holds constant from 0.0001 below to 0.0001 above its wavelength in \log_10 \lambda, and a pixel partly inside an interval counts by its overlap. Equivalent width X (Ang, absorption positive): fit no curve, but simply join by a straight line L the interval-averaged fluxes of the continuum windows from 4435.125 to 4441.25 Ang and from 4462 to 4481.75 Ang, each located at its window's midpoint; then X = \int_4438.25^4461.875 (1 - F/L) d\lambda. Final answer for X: 0.8 Ang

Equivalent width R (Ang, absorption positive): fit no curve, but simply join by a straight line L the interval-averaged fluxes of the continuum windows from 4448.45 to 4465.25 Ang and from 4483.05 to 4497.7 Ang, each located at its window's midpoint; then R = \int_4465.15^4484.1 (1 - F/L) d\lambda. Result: -1.3 Ang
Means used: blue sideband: 17.7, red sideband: 18.3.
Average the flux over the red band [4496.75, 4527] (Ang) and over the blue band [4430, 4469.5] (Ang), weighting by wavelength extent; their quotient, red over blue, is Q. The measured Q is 1.08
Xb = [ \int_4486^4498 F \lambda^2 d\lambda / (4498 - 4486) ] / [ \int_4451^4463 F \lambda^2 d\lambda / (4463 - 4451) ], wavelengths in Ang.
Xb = 1.06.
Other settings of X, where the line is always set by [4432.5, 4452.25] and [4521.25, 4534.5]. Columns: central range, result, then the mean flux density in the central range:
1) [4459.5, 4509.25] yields -2.0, 18.9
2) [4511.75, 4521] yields -0.7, 19.7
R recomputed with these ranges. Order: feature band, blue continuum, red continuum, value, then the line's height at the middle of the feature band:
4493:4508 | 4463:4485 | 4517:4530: 0.1 Ang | 19.1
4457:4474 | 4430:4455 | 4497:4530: -0.4 Ang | 18.3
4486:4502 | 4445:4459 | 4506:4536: 0.2 Ang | 18.5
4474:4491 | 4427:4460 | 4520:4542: -0.8 Ang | 18.1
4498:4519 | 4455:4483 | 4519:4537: -1.1 Ang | 18.6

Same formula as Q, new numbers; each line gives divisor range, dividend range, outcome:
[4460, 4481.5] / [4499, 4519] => 1.03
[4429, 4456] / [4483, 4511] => 1.06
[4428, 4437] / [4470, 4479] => 1.13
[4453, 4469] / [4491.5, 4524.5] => 1.07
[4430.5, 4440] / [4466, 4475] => 1.10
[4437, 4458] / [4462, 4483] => 1.08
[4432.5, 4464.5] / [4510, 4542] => 1.06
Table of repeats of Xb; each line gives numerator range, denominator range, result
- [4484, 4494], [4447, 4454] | 1.05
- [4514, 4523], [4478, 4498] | 1.08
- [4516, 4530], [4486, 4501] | 1.05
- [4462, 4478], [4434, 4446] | 1.09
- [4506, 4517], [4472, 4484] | 1.05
